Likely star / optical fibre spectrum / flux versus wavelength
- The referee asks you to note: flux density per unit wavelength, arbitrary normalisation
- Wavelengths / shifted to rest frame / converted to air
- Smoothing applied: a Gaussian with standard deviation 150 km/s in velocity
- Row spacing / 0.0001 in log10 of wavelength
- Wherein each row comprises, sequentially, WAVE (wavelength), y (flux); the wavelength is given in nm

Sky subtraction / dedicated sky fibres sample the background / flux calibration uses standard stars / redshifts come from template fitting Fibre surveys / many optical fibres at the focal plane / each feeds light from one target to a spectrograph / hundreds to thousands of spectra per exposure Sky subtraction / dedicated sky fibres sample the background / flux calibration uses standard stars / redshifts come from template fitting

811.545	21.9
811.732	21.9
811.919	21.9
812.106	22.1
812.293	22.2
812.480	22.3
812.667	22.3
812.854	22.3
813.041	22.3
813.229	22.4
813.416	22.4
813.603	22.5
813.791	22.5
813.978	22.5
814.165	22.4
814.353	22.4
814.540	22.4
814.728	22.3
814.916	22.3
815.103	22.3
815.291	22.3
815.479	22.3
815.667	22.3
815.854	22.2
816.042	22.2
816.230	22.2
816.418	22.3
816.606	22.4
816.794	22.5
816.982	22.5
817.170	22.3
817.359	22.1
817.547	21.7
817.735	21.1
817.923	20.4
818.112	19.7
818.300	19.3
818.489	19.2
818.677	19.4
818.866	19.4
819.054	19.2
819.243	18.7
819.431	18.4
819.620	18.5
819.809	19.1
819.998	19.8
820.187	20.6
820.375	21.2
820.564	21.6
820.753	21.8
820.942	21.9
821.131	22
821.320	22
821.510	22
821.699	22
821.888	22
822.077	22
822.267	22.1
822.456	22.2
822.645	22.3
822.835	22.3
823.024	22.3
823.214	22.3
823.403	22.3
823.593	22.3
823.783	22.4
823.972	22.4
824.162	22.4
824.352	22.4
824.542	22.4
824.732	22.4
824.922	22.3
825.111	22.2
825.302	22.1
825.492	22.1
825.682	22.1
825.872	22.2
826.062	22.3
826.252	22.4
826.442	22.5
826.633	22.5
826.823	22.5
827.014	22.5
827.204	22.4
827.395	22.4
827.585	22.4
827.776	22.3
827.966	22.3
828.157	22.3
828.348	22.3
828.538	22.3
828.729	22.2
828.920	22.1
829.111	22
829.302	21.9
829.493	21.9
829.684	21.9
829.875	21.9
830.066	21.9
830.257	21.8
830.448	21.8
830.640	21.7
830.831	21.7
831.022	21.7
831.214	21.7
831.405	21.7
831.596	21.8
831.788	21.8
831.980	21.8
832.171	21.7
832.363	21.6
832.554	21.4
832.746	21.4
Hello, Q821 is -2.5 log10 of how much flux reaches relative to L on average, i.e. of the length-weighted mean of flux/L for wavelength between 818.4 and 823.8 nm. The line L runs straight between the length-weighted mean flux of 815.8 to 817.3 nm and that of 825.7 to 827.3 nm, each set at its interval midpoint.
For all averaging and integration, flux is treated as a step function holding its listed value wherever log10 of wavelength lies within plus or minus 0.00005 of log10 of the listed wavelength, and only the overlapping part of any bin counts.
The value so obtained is 0.06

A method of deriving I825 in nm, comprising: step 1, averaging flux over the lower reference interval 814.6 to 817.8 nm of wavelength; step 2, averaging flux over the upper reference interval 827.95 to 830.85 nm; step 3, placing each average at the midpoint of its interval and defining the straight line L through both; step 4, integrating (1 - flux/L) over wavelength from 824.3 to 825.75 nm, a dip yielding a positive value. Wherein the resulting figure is -0.01 nm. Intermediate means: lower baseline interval 22.2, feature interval 22.2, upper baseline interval 22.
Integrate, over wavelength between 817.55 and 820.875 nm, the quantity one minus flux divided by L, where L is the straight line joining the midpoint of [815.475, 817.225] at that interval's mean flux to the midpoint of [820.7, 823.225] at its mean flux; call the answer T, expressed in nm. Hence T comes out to 0.34 nm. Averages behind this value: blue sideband 22.3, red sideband 22.1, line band 19.9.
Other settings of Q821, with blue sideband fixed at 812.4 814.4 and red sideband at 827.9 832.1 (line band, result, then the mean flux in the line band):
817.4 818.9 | 0.11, 20.1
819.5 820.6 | 0.11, 20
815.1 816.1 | 0.00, 22.3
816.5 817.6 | 0.00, 22.3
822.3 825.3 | -0.01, 22.3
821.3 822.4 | 0.01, 22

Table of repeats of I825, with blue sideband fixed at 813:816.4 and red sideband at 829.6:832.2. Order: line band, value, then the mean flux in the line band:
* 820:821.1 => 0.04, 21.3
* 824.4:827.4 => -0.05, 22.3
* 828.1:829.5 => -0.02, 22.1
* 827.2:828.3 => -0.02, 22.3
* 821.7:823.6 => -0.01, 22.2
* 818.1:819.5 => 0.19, 19.2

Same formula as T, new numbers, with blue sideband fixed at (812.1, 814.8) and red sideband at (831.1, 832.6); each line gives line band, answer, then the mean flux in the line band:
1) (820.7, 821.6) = 0.006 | 21.9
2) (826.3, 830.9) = -0.070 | 22.1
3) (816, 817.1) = -0.005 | 22.4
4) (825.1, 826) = -0.009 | 22.1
